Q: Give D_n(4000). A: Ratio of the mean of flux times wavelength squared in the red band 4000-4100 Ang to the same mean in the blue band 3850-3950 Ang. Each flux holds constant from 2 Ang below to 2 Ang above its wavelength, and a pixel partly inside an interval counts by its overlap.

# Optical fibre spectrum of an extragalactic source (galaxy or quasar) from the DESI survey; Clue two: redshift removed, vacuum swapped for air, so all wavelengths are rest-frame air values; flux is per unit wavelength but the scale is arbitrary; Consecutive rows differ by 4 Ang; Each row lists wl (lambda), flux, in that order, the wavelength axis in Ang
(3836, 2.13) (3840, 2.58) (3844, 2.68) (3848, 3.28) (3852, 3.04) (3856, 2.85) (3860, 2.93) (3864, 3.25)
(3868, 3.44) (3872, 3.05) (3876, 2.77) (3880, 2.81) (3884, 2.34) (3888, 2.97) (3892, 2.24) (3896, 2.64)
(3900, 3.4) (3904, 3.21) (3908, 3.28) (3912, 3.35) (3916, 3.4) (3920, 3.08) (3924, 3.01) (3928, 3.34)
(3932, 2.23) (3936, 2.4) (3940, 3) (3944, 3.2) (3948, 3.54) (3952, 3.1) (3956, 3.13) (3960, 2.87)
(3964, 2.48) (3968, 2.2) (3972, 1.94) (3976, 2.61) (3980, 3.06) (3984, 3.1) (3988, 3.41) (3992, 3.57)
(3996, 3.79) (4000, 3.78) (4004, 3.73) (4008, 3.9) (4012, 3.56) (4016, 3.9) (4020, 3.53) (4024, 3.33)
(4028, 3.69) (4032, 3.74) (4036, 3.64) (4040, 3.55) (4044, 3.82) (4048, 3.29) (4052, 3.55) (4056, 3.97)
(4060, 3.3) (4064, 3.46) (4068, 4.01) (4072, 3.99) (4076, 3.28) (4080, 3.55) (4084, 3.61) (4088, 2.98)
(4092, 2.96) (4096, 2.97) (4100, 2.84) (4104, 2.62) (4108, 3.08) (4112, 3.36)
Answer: 1.3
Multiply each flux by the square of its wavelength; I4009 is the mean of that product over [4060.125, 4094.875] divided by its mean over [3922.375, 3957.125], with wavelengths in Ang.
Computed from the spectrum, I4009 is 1.2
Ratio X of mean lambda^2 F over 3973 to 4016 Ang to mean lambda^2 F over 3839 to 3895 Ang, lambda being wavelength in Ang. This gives 1.3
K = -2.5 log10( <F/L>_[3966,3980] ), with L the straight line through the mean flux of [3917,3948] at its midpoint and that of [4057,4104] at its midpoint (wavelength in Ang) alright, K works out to 0.28 mag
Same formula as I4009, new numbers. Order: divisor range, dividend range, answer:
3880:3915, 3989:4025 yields 1.32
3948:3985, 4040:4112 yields 1.29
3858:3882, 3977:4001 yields 1.19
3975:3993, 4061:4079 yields 1.21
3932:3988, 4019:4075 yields 1.35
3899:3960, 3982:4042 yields 1.22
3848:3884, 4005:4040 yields 1.32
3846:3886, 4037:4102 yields 1.28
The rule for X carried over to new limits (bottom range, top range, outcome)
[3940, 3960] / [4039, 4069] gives 1.19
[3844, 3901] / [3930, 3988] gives 1.00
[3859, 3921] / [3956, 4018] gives 1.11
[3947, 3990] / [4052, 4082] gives 1.35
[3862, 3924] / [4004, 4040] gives 1.29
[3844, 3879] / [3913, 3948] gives 1.02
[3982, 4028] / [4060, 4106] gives 0.95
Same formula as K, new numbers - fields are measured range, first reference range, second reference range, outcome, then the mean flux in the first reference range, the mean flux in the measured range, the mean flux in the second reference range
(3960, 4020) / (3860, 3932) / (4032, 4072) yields 0.06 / 3.01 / 3.22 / 3.65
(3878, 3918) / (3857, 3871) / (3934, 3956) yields 0.06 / 3.17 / 2.96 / 3.06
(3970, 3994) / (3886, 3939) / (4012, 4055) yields 0.14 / 2.97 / 2.95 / 3.61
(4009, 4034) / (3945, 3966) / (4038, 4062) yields -0.07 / 3.03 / 3.64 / 3.58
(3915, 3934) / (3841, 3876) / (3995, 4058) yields 0.10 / 3.03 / 2.99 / 3.67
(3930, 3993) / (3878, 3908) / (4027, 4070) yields 0.12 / 2.83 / 2.85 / 3.64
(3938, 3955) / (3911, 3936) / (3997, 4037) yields -0.01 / 3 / 3.21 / 3.68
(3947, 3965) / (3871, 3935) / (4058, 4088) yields 0.04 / 2.93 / 3.03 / 3.56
